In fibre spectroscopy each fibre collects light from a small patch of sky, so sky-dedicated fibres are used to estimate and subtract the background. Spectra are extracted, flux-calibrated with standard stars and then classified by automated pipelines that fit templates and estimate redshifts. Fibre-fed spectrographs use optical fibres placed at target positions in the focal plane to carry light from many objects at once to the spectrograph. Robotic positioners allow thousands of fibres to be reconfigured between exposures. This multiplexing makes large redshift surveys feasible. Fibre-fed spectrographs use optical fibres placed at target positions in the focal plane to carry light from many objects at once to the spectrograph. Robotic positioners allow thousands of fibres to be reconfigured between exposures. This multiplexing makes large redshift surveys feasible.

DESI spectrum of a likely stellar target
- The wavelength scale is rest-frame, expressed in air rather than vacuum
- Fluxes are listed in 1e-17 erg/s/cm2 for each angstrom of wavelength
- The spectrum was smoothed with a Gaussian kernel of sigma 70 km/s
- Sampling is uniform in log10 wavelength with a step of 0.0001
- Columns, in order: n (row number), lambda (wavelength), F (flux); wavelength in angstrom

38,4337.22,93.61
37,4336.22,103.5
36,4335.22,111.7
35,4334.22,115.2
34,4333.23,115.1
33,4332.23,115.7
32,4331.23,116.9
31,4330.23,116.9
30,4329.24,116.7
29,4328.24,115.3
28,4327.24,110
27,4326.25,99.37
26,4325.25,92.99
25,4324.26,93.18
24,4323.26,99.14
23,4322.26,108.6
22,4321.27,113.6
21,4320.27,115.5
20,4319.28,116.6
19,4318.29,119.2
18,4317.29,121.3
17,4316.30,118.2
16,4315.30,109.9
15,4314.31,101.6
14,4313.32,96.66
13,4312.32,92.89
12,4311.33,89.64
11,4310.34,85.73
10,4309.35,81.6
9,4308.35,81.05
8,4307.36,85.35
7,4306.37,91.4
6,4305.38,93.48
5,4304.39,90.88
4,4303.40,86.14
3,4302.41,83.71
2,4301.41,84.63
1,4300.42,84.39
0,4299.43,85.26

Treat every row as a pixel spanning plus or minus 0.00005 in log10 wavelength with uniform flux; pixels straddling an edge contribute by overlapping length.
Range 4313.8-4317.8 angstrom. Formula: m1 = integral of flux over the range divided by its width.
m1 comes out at 113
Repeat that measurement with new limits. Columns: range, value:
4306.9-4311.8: 84.6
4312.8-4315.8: 103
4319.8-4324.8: 106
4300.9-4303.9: 84.6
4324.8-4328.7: 104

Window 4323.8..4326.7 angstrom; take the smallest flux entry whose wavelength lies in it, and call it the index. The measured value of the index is 92.99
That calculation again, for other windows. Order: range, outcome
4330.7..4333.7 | 115.1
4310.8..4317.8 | 89.64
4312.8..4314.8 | 96.66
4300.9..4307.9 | 83.71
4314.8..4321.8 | 109.9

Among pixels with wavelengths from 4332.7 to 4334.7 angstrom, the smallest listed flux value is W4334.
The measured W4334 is 115.1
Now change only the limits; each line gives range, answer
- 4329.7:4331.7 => 116.9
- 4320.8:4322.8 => 108.6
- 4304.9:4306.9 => 91.4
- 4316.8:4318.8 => 119.2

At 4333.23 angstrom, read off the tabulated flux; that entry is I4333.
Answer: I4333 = 115.1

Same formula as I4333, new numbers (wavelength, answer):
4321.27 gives 113.6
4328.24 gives 115.3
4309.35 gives 81.6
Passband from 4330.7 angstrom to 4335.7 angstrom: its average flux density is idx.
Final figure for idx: 115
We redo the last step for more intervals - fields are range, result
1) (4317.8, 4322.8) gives 115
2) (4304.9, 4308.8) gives 88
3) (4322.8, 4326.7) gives 96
